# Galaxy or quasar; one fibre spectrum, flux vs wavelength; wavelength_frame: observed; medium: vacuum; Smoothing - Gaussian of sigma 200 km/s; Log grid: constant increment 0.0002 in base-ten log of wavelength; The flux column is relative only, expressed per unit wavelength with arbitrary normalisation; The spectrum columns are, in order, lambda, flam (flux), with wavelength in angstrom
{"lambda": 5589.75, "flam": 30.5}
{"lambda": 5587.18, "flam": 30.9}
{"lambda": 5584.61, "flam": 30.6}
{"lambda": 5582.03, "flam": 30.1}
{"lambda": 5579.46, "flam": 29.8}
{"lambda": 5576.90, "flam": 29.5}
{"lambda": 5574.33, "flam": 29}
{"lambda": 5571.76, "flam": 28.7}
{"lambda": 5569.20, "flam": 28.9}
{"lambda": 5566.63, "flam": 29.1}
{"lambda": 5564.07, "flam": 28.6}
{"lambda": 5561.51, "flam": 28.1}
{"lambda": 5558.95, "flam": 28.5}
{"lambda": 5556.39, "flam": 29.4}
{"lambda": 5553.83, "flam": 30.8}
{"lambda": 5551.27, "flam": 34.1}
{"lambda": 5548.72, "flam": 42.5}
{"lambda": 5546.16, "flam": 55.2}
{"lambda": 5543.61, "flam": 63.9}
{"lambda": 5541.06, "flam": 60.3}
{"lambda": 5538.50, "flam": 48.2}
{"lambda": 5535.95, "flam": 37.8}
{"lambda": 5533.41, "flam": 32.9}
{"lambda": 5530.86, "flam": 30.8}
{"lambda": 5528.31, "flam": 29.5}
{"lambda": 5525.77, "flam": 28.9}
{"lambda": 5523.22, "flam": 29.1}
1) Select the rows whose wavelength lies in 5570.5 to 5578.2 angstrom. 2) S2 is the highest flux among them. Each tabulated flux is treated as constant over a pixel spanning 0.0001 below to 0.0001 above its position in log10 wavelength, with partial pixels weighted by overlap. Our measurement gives 29.5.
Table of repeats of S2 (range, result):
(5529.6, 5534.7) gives 32.9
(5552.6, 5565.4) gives 30.8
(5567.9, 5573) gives 28.9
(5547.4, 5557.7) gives 42.5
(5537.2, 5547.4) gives 63.9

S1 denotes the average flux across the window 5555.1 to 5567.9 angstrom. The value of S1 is 28.7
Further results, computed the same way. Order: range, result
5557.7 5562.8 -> 28.3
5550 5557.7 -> 31.4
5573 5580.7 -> 29.4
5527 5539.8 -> 35.8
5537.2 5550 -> 54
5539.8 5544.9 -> 62.2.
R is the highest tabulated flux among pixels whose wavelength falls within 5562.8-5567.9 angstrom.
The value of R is 29.1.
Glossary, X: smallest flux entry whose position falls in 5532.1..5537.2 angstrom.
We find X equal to 32.9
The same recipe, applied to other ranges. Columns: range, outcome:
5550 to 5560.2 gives 28.5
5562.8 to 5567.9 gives 28.6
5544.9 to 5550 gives 42.5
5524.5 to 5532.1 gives 28.9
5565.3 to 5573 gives 28.7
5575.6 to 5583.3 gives 29.5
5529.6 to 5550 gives 30.8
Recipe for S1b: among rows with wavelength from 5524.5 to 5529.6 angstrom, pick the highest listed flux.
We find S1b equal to 29.5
